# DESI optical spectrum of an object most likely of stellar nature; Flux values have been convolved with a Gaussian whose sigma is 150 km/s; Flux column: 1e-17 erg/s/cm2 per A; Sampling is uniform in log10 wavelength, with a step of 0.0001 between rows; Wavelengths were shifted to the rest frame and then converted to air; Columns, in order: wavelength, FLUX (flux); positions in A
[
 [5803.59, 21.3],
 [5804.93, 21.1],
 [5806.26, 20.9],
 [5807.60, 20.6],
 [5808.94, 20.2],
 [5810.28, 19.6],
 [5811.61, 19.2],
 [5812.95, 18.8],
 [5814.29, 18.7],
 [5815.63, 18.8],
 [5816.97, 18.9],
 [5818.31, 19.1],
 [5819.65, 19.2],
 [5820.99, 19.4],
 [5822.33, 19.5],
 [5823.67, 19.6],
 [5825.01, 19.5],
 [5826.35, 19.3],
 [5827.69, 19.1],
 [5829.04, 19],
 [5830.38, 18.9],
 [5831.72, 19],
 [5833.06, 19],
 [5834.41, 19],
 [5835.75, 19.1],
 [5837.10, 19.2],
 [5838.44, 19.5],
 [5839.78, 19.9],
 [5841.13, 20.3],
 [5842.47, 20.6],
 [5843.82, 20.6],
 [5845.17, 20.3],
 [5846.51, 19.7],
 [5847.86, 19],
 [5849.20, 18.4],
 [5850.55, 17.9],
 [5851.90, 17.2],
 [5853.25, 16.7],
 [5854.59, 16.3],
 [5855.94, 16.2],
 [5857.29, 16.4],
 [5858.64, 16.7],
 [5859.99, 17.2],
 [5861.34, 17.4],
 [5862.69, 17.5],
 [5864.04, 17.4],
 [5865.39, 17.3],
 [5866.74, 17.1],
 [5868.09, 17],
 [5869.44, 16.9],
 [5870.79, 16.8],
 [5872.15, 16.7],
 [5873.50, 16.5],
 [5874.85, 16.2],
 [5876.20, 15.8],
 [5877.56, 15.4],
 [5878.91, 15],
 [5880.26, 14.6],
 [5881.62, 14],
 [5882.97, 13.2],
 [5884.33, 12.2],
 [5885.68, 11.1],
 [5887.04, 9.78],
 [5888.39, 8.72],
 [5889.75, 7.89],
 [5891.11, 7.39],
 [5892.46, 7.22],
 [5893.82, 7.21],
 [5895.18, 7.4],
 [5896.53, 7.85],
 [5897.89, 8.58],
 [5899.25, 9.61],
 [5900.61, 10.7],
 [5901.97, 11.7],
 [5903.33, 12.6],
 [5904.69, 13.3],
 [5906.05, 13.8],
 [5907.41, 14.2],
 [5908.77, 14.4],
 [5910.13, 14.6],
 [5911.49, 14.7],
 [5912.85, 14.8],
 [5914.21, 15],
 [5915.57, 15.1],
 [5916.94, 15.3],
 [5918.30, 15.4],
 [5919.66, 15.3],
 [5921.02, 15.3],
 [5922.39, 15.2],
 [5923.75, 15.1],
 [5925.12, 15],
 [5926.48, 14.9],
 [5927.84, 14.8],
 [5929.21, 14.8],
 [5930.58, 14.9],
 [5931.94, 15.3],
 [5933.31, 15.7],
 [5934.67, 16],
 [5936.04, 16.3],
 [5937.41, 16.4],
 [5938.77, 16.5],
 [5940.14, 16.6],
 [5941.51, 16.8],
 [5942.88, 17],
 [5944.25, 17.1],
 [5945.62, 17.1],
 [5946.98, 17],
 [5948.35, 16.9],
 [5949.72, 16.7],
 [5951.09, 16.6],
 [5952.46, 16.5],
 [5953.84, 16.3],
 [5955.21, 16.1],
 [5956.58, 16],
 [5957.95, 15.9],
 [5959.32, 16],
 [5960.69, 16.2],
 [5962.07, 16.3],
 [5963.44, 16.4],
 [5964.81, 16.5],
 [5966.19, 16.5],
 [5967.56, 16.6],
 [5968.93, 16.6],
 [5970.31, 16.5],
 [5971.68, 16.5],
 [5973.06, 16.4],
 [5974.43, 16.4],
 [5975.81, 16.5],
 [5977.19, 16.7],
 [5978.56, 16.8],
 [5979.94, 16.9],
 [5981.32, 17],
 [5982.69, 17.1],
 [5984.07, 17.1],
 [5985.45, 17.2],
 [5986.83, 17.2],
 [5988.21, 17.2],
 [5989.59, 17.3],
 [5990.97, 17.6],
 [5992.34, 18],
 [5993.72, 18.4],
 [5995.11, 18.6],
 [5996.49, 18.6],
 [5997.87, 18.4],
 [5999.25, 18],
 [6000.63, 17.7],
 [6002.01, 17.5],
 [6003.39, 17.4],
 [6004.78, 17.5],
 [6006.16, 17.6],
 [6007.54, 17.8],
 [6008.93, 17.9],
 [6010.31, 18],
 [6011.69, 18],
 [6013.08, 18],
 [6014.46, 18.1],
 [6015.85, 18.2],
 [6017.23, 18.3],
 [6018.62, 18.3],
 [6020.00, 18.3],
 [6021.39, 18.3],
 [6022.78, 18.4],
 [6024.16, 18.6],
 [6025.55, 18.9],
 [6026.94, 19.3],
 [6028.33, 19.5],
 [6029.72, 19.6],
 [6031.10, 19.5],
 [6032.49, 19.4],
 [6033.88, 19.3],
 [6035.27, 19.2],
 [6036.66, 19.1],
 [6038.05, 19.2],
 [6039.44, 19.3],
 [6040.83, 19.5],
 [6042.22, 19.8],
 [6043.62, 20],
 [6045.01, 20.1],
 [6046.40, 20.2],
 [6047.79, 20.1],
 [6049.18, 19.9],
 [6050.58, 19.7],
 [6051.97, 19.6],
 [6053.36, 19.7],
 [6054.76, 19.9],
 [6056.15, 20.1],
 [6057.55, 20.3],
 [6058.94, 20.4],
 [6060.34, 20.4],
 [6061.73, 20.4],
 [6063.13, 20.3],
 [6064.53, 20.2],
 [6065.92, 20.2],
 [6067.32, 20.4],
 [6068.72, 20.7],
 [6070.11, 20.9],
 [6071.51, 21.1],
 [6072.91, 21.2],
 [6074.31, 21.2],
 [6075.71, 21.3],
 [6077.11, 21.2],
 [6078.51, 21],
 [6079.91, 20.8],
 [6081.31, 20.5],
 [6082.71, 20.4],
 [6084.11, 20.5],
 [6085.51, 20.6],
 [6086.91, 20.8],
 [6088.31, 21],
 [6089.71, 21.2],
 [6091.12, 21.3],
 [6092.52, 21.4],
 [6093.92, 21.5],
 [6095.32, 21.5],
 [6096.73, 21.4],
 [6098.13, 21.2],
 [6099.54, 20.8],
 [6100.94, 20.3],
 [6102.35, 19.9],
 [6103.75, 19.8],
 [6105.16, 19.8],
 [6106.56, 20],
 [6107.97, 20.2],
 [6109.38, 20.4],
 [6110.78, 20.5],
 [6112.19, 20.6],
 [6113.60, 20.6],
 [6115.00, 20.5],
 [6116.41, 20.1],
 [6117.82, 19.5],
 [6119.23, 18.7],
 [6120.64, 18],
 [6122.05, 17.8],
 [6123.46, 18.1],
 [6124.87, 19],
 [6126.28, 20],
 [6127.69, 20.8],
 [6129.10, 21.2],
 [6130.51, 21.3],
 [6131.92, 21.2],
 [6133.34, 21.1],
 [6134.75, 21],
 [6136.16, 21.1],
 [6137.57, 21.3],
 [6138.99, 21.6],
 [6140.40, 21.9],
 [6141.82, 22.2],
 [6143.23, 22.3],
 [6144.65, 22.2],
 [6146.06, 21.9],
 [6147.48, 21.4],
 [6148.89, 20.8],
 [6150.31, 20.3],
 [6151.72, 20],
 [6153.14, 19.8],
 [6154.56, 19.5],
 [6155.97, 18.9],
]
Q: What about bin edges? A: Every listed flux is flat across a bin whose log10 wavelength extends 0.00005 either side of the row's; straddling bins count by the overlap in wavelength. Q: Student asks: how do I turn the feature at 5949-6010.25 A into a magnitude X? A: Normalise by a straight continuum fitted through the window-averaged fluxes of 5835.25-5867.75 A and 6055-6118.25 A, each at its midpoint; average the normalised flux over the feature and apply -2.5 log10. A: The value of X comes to 0.149 mag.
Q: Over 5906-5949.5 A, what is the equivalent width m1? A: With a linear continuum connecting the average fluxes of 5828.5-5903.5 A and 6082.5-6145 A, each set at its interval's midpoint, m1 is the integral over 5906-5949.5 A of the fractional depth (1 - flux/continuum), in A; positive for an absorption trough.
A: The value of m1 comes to 2.9 A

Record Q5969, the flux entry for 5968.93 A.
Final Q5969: 16.6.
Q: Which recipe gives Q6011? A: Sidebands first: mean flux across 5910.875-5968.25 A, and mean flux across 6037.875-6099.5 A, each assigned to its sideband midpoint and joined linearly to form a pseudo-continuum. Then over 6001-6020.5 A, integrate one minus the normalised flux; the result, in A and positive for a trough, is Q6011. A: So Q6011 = 0.6 A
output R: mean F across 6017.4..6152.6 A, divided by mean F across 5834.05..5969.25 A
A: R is 1.3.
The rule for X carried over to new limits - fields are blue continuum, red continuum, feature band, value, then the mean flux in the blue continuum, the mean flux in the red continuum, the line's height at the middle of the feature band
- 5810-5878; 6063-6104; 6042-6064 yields 0.02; 18.3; 20.8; 20.5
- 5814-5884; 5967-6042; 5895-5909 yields 0.50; 17.9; 18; 17.9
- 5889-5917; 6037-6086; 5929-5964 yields -0.17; 11.5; 20.3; 13.9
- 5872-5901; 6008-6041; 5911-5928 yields -0.15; 11.4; 18.7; 13.2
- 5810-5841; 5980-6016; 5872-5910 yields 0.49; 19.2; 17.7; 18.6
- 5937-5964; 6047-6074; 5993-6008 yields 0.02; 16.5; 20.3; 18.2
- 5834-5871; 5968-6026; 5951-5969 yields 0.09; 18.1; 17.6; 17.7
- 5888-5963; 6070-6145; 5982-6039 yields -0.06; 14.2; 20.7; 17.2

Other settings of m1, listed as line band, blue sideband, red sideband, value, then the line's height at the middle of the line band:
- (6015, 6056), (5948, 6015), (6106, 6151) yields -2.0 A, 18.4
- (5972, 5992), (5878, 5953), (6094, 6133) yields -1.3 A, 15.9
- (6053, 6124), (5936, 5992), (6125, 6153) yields -2.0 A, 19.9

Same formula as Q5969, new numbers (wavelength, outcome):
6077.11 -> 21.2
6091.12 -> 21.3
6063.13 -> 20.3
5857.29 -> 16.4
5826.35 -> 19.3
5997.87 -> 18.4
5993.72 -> 18.4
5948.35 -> 16.9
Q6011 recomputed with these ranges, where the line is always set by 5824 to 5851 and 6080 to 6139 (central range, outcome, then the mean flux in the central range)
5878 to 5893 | 6.5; 11.1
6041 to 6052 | 0.1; 19.9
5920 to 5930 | 2.4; 15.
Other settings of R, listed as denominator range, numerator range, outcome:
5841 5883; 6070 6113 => 1.21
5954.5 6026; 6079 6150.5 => 1.19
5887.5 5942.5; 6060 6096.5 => 1.57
